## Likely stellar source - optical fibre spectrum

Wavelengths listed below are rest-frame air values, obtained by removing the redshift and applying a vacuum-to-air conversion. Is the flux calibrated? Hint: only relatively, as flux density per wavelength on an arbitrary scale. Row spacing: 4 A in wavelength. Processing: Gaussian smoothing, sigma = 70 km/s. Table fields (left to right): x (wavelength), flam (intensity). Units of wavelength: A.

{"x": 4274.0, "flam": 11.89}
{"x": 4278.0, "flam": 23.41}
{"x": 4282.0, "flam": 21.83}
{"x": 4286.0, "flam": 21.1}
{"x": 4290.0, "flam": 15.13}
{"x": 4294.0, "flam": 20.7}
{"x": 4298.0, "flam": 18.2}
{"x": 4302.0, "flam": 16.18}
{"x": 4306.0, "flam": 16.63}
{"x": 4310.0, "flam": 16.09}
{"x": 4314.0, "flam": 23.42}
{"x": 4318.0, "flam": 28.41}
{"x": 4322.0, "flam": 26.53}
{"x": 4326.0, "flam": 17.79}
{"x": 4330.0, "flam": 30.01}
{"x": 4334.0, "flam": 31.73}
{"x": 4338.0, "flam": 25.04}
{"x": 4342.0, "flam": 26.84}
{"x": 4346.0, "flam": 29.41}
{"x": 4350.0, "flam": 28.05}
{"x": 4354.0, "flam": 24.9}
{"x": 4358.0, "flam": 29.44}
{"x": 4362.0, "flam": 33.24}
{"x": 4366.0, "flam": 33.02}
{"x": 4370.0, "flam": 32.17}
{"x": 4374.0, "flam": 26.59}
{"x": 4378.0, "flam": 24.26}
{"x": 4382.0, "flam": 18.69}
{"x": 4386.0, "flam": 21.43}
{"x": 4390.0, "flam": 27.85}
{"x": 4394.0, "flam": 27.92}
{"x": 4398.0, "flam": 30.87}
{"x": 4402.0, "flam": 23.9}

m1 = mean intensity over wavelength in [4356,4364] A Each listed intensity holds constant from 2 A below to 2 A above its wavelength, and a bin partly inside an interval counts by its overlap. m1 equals 31.3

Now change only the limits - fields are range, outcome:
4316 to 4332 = 25.7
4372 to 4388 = 22.7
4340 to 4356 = 27.3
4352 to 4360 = 27.2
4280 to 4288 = 21.5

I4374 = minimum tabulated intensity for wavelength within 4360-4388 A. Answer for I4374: 18.69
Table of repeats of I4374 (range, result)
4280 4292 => 15.13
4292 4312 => 16.09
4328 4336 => 30.01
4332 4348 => 25.04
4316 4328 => 17.79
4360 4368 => 33.02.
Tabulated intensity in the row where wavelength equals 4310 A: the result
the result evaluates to 16.09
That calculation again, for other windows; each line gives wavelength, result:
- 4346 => 29.41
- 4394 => 27.92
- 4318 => 28.41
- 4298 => 18.2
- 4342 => 26.84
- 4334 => 31.73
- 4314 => 23.42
